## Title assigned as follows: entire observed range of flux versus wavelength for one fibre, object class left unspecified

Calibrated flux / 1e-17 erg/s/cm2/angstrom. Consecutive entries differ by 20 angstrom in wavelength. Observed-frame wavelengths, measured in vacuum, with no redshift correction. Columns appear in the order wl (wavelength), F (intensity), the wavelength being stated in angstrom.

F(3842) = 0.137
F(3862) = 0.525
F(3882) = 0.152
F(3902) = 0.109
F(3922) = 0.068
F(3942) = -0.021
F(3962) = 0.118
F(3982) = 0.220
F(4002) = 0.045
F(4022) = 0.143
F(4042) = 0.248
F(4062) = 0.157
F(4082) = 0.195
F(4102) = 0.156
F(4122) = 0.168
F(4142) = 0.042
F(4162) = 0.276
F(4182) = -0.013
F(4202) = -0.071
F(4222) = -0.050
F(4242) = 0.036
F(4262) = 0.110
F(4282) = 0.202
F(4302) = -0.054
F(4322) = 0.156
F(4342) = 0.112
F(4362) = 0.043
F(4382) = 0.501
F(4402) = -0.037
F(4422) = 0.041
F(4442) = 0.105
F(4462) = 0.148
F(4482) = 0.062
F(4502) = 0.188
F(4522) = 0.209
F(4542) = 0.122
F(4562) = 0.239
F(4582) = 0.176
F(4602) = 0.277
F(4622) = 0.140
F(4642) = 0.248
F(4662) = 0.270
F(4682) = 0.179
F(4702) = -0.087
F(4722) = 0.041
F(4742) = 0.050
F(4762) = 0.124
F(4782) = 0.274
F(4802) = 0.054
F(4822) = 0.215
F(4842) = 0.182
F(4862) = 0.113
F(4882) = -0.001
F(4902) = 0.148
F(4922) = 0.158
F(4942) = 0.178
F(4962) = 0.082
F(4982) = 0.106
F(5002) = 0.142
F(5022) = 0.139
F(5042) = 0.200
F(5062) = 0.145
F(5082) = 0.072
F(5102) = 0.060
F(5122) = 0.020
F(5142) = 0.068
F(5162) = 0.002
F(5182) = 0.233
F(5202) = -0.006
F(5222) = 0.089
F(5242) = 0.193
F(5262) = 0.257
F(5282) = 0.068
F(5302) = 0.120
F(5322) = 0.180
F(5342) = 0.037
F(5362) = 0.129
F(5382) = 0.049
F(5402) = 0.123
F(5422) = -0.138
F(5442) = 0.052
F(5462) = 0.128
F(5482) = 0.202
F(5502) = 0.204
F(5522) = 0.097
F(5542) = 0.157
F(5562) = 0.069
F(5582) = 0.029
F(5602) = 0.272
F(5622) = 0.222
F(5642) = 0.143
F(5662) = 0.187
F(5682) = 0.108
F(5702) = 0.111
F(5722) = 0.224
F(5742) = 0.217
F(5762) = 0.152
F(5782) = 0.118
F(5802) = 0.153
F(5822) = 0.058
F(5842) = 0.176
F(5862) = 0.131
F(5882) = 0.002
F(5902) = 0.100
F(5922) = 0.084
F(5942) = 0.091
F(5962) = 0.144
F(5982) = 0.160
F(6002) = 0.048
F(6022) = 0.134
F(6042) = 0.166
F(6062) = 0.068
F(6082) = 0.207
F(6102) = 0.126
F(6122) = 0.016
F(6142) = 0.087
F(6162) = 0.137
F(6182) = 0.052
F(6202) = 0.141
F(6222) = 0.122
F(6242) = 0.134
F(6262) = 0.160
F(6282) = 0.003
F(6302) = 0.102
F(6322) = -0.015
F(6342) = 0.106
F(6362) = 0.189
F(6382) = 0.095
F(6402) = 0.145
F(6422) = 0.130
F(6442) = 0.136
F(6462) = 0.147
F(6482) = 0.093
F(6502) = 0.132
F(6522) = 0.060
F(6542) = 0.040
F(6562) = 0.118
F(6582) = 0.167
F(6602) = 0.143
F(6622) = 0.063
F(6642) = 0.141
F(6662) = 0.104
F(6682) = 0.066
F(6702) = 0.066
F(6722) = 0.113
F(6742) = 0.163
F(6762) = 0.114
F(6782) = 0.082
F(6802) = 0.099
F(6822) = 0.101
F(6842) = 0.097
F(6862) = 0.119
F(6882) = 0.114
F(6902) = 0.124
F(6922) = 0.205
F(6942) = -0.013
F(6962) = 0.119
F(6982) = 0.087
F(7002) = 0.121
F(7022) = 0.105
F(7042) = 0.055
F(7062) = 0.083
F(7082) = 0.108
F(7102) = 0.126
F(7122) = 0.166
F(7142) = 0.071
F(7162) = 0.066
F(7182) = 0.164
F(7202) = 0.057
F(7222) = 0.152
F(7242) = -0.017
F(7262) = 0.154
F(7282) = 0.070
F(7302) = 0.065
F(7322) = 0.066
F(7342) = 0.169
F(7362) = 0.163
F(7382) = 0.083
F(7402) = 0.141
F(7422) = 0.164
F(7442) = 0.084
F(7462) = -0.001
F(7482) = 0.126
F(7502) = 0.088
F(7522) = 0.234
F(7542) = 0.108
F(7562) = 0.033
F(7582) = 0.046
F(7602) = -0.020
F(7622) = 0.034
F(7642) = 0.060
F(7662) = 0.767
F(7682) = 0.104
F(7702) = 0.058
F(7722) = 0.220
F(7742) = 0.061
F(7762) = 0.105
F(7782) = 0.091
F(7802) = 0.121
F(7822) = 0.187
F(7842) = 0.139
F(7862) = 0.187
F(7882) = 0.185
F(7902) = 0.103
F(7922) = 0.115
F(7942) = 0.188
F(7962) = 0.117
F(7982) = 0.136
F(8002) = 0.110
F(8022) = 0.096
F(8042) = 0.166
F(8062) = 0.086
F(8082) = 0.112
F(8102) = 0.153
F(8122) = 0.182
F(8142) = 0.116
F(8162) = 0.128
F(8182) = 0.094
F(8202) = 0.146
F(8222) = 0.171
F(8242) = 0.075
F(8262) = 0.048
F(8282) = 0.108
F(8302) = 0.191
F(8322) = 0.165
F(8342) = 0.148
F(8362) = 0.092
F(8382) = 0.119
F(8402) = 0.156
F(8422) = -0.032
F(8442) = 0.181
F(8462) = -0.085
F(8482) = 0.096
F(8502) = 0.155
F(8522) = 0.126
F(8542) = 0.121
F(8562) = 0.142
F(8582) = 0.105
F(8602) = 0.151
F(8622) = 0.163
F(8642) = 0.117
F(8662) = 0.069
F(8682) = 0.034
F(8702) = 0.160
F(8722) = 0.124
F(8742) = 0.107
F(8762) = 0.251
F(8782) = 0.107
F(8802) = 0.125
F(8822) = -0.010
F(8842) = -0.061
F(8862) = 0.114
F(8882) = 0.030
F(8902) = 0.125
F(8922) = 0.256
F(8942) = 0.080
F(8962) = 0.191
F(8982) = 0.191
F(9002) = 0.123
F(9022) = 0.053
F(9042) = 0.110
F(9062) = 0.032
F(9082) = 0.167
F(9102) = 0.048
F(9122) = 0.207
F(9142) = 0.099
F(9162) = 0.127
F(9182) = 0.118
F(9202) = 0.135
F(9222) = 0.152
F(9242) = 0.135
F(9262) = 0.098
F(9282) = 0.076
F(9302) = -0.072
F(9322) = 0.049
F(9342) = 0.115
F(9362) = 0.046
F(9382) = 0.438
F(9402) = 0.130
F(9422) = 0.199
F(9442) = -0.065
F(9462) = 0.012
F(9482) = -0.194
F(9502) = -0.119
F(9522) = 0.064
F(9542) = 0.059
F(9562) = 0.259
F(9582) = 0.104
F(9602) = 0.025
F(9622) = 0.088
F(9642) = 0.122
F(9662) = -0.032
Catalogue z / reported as 1.056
